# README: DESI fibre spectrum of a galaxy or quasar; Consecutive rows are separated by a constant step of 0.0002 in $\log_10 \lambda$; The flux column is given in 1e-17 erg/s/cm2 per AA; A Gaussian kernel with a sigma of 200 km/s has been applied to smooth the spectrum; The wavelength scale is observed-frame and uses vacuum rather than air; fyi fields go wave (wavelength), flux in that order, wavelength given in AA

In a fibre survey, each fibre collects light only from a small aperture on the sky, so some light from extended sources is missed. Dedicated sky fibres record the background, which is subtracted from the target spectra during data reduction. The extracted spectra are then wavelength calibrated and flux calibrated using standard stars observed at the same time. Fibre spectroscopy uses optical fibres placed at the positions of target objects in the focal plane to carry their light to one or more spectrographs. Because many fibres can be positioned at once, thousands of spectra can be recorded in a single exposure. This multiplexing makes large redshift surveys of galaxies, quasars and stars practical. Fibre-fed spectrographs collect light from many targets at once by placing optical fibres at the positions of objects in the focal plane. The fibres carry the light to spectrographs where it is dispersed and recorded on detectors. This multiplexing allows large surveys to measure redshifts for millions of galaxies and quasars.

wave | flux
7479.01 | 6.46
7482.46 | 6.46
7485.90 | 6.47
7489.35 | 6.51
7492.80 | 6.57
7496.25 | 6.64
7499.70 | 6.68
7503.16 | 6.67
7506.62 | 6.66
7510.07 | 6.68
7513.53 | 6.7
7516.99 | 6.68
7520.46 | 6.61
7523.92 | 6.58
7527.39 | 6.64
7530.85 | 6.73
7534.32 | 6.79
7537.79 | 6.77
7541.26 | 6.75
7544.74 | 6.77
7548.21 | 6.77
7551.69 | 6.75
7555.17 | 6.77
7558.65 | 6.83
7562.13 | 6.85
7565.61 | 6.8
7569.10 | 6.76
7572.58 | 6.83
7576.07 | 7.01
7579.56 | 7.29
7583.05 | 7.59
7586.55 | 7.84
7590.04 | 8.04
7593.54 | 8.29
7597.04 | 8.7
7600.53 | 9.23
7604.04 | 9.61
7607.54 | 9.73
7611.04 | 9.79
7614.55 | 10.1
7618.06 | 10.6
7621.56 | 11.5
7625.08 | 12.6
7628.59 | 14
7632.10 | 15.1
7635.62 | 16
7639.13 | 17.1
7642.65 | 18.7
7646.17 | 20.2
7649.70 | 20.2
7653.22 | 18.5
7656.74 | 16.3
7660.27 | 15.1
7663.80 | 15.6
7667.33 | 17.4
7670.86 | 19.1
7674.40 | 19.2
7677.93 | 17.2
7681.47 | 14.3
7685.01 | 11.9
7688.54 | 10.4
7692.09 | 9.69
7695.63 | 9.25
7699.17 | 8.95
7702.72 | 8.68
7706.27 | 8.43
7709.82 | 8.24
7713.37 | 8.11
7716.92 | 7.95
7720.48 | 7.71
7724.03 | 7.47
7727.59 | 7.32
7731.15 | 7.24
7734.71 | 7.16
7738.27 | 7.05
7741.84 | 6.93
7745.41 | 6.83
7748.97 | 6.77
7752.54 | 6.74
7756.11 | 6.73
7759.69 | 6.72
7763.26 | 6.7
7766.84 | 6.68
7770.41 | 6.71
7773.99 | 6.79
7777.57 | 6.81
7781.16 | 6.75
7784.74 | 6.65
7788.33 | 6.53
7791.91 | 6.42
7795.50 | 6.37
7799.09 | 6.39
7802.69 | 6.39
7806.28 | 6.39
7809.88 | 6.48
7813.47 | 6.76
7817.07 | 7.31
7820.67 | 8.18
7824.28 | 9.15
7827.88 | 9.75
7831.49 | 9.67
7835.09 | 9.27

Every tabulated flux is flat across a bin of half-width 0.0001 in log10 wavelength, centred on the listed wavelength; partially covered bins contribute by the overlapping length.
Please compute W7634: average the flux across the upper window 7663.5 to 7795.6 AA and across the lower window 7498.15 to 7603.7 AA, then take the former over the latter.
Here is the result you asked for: 1.3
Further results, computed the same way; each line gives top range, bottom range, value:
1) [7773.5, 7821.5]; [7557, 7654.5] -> 0.60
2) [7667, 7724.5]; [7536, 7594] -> 1.60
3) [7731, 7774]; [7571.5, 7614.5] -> 0.81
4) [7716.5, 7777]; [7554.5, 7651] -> 0.65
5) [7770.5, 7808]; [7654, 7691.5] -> 0.42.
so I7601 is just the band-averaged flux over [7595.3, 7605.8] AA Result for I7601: 9.18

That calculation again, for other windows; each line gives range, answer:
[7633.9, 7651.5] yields 18.4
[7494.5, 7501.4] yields 6.66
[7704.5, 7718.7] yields 8.18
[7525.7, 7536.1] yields 6.72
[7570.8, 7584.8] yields 7.18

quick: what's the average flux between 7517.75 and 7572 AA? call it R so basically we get 6.75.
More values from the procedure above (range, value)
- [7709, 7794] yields 7.03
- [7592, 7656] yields 13.4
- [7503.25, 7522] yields 6.67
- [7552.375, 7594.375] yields 7.21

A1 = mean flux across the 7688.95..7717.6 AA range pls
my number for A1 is 8.77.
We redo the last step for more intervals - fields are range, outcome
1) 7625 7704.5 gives 15.1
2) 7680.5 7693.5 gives 11.5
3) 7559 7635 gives 9.31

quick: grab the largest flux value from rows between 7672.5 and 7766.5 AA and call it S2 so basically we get 19.2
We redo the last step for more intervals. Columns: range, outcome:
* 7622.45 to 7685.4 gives 20.2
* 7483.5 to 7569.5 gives 6.85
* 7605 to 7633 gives 15.1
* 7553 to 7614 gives 9.79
